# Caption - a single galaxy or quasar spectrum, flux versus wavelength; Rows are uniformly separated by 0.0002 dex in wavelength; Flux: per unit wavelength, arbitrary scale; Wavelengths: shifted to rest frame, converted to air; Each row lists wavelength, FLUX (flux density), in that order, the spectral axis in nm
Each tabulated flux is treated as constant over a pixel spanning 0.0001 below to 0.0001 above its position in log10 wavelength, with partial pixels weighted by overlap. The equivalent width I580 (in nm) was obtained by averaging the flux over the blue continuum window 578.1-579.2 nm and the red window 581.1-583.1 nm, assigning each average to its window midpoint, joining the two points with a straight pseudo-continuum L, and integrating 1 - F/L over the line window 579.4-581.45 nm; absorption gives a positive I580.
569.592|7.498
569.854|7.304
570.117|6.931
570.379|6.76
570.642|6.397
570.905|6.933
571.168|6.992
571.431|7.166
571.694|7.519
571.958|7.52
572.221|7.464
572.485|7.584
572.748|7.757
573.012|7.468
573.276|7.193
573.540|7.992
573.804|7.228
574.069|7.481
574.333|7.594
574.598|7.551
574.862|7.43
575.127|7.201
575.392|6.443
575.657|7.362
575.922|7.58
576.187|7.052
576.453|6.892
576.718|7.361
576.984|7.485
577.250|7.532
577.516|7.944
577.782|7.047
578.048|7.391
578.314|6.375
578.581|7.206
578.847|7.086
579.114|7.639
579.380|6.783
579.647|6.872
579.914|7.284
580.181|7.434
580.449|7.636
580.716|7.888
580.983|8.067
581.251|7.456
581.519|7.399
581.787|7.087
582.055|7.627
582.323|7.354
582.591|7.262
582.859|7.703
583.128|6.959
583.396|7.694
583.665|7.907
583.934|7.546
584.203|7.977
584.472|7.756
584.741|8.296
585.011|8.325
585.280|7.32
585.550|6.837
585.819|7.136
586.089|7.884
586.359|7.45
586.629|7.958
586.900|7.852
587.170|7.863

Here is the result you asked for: -0.067 nm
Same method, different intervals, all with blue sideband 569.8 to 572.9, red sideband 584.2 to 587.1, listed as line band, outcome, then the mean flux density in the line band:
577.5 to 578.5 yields 0.04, 7.1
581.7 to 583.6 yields 0.05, 7.41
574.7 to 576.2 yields 0.03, 7.2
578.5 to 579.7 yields 0.05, 7.13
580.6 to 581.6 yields -0.02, 7.71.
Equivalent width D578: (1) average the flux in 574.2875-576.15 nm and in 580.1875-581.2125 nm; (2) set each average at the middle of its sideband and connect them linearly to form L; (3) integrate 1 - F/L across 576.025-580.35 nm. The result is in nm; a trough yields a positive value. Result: 0.19 nm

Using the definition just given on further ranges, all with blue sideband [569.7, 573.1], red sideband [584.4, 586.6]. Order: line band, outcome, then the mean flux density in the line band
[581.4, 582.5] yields 0.02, 7.36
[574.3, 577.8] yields 0.02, 7.32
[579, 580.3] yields 0.05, 7.2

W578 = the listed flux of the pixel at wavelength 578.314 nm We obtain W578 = 6.375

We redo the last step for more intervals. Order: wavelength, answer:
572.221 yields 7.464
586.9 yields 7.852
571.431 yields 7.166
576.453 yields 6.892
